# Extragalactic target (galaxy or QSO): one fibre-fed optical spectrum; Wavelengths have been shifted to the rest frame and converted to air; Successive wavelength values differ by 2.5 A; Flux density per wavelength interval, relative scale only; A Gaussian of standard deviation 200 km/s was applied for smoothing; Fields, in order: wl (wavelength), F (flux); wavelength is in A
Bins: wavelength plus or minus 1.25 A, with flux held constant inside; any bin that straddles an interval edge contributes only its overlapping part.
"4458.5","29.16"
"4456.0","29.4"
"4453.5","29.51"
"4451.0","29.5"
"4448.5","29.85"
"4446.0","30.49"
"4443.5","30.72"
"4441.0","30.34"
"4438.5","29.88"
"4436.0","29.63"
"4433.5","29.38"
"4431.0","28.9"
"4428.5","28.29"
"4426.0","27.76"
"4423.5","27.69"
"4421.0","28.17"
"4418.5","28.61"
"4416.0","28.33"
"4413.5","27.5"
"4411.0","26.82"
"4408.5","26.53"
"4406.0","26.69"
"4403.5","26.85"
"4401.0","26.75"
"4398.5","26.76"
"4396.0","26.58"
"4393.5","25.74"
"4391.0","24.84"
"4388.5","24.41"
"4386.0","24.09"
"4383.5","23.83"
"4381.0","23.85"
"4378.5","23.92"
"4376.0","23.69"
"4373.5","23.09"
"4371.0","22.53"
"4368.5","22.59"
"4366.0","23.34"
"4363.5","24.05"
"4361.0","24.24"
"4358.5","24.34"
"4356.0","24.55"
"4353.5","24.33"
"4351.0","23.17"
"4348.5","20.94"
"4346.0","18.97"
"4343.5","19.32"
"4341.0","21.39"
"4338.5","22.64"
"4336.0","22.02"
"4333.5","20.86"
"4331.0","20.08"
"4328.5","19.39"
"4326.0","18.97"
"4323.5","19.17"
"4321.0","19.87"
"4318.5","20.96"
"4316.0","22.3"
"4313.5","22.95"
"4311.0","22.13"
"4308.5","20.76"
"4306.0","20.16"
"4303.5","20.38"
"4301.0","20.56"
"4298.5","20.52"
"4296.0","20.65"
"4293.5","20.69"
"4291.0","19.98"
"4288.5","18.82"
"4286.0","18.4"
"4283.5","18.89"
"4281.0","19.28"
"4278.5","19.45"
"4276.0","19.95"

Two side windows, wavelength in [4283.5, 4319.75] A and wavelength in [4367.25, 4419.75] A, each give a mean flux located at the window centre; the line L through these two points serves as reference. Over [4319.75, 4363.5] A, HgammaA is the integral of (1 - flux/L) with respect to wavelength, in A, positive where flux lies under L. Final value 2.37 A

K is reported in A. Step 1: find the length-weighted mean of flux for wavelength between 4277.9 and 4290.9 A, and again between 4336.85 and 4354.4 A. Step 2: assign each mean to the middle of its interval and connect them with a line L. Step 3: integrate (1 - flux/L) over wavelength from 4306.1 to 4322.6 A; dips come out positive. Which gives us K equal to -0.9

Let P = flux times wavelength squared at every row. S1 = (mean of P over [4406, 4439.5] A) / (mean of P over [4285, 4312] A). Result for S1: 1.47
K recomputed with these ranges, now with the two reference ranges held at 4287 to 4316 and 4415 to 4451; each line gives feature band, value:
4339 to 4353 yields 1.5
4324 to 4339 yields 1.4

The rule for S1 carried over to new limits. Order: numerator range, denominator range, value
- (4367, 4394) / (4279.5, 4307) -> 1.25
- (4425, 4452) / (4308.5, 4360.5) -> 1.44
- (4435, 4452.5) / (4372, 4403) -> 1.24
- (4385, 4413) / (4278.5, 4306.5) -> 1.38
